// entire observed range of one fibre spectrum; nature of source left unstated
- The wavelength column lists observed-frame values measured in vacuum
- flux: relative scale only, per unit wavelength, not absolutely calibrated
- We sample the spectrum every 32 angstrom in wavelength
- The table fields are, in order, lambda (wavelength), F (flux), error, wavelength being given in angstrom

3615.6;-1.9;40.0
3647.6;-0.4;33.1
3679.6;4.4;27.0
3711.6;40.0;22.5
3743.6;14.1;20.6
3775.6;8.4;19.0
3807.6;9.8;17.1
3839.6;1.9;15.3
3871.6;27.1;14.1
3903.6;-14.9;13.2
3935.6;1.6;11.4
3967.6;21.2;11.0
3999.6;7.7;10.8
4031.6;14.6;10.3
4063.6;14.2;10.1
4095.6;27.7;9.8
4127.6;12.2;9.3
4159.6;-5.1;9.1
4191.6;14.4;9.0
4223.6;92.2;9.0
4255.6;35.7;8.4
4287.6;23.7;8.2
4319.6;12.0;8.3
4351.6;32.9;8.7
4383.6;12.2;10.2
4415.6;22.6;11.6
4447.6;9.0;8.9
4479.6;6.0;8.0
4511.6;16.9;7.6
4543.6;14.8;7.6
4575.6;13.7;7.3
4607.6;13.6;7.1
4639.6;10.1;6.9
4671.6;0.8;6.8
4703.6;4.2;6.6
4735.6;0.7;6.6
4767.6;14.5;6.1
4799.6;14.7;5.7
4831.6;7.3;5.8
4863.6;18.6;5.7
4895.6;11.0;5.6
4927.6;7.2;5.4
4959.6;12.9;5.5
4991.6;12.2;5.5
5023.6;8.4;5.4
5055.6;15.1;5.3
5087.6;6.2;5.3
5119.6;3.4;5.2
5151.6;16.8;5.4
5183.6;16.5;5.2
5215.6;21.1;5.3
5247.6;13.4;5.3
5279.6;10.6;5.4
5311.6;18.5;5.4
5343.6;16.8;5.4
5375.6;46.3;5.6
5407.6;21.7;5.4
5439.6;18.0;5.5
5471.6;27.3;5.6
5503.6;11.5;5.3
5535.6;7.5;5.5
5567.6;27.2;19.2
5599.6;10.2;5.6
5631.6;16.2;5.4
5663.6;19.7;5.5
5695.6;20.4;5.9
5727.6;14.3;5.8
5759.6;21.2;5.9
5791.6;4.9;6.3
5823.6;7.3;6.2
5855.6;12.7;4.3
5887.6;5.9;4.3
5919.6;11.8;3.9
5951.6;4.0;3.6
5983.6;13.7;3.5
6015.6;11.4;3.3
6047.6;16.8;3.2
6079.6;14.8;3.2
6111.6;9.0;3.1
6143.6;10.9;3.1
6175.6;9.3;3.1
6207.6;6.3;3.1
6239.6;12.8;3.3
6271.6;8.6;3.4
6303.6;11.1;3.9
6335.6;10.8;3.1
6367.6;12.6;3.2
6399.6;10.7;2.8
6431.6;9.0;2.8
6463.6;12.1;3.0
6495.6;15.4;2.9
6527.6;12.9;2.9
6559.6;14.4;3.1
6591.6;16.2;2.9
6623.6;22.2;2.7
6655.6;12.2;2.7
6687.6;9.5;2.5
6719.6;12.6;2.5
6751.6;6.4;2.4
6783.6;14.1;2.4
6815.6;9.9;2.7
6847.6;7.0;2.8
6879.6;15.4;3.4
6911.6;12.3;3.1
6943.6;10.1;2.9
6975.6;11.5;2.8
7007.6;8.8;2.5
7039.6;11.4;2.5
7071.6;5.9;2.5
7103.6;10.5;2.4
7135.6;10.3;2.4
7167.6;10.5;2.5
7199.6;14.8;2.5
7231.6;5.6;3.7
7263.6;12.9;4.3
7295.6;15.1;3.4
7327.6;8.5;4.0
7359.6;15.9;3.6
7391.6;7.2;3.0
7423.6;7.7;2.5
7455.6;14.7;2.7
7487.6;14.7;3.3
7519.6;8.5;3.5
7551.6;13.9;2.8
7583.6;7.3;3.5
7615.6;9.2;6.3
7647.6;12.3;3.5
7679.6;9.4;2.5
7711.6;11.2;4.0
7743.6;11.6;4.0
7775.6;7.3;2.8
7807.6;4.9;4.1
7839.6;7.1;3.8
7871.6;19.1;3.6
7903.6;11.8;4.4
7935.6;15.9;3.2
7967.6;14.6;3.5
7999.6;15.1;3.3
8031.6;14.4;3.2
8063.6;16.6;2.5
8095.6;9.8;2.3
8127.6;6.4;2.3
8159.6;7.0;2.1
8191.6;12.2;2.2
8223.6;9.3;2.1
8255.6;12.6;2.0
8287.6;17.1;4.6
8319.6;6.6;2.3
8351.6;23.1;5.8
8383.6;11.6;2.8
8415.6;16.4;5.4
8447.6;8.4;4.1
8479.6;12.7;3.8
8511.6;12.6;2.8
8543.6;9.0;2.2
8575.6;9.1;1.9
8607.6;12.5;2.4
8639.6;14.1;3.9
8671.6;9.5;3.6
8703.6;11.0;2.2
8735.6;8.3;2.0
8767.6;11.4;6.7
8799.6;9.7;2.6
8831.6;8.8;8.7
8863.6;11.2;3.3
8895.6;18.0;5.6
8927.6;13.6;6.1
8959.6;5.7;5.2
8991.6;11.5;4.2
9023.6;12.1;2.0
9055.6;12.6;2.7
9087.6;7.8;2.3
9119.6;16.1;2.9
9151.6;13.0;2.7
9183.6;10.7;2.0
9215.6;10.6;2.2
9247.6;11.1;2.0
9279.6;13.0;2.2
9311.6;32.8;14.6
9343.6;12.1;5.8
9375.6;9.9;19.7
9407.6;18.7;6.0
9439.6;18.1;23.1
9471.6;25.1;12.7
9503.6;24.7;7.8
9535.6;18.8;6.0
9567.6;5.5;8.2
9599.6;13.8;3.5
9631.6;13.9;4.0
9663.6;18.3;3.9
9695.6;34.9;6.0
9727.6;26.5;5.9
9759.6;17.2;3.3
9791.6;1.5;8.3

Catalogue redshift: 2.467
